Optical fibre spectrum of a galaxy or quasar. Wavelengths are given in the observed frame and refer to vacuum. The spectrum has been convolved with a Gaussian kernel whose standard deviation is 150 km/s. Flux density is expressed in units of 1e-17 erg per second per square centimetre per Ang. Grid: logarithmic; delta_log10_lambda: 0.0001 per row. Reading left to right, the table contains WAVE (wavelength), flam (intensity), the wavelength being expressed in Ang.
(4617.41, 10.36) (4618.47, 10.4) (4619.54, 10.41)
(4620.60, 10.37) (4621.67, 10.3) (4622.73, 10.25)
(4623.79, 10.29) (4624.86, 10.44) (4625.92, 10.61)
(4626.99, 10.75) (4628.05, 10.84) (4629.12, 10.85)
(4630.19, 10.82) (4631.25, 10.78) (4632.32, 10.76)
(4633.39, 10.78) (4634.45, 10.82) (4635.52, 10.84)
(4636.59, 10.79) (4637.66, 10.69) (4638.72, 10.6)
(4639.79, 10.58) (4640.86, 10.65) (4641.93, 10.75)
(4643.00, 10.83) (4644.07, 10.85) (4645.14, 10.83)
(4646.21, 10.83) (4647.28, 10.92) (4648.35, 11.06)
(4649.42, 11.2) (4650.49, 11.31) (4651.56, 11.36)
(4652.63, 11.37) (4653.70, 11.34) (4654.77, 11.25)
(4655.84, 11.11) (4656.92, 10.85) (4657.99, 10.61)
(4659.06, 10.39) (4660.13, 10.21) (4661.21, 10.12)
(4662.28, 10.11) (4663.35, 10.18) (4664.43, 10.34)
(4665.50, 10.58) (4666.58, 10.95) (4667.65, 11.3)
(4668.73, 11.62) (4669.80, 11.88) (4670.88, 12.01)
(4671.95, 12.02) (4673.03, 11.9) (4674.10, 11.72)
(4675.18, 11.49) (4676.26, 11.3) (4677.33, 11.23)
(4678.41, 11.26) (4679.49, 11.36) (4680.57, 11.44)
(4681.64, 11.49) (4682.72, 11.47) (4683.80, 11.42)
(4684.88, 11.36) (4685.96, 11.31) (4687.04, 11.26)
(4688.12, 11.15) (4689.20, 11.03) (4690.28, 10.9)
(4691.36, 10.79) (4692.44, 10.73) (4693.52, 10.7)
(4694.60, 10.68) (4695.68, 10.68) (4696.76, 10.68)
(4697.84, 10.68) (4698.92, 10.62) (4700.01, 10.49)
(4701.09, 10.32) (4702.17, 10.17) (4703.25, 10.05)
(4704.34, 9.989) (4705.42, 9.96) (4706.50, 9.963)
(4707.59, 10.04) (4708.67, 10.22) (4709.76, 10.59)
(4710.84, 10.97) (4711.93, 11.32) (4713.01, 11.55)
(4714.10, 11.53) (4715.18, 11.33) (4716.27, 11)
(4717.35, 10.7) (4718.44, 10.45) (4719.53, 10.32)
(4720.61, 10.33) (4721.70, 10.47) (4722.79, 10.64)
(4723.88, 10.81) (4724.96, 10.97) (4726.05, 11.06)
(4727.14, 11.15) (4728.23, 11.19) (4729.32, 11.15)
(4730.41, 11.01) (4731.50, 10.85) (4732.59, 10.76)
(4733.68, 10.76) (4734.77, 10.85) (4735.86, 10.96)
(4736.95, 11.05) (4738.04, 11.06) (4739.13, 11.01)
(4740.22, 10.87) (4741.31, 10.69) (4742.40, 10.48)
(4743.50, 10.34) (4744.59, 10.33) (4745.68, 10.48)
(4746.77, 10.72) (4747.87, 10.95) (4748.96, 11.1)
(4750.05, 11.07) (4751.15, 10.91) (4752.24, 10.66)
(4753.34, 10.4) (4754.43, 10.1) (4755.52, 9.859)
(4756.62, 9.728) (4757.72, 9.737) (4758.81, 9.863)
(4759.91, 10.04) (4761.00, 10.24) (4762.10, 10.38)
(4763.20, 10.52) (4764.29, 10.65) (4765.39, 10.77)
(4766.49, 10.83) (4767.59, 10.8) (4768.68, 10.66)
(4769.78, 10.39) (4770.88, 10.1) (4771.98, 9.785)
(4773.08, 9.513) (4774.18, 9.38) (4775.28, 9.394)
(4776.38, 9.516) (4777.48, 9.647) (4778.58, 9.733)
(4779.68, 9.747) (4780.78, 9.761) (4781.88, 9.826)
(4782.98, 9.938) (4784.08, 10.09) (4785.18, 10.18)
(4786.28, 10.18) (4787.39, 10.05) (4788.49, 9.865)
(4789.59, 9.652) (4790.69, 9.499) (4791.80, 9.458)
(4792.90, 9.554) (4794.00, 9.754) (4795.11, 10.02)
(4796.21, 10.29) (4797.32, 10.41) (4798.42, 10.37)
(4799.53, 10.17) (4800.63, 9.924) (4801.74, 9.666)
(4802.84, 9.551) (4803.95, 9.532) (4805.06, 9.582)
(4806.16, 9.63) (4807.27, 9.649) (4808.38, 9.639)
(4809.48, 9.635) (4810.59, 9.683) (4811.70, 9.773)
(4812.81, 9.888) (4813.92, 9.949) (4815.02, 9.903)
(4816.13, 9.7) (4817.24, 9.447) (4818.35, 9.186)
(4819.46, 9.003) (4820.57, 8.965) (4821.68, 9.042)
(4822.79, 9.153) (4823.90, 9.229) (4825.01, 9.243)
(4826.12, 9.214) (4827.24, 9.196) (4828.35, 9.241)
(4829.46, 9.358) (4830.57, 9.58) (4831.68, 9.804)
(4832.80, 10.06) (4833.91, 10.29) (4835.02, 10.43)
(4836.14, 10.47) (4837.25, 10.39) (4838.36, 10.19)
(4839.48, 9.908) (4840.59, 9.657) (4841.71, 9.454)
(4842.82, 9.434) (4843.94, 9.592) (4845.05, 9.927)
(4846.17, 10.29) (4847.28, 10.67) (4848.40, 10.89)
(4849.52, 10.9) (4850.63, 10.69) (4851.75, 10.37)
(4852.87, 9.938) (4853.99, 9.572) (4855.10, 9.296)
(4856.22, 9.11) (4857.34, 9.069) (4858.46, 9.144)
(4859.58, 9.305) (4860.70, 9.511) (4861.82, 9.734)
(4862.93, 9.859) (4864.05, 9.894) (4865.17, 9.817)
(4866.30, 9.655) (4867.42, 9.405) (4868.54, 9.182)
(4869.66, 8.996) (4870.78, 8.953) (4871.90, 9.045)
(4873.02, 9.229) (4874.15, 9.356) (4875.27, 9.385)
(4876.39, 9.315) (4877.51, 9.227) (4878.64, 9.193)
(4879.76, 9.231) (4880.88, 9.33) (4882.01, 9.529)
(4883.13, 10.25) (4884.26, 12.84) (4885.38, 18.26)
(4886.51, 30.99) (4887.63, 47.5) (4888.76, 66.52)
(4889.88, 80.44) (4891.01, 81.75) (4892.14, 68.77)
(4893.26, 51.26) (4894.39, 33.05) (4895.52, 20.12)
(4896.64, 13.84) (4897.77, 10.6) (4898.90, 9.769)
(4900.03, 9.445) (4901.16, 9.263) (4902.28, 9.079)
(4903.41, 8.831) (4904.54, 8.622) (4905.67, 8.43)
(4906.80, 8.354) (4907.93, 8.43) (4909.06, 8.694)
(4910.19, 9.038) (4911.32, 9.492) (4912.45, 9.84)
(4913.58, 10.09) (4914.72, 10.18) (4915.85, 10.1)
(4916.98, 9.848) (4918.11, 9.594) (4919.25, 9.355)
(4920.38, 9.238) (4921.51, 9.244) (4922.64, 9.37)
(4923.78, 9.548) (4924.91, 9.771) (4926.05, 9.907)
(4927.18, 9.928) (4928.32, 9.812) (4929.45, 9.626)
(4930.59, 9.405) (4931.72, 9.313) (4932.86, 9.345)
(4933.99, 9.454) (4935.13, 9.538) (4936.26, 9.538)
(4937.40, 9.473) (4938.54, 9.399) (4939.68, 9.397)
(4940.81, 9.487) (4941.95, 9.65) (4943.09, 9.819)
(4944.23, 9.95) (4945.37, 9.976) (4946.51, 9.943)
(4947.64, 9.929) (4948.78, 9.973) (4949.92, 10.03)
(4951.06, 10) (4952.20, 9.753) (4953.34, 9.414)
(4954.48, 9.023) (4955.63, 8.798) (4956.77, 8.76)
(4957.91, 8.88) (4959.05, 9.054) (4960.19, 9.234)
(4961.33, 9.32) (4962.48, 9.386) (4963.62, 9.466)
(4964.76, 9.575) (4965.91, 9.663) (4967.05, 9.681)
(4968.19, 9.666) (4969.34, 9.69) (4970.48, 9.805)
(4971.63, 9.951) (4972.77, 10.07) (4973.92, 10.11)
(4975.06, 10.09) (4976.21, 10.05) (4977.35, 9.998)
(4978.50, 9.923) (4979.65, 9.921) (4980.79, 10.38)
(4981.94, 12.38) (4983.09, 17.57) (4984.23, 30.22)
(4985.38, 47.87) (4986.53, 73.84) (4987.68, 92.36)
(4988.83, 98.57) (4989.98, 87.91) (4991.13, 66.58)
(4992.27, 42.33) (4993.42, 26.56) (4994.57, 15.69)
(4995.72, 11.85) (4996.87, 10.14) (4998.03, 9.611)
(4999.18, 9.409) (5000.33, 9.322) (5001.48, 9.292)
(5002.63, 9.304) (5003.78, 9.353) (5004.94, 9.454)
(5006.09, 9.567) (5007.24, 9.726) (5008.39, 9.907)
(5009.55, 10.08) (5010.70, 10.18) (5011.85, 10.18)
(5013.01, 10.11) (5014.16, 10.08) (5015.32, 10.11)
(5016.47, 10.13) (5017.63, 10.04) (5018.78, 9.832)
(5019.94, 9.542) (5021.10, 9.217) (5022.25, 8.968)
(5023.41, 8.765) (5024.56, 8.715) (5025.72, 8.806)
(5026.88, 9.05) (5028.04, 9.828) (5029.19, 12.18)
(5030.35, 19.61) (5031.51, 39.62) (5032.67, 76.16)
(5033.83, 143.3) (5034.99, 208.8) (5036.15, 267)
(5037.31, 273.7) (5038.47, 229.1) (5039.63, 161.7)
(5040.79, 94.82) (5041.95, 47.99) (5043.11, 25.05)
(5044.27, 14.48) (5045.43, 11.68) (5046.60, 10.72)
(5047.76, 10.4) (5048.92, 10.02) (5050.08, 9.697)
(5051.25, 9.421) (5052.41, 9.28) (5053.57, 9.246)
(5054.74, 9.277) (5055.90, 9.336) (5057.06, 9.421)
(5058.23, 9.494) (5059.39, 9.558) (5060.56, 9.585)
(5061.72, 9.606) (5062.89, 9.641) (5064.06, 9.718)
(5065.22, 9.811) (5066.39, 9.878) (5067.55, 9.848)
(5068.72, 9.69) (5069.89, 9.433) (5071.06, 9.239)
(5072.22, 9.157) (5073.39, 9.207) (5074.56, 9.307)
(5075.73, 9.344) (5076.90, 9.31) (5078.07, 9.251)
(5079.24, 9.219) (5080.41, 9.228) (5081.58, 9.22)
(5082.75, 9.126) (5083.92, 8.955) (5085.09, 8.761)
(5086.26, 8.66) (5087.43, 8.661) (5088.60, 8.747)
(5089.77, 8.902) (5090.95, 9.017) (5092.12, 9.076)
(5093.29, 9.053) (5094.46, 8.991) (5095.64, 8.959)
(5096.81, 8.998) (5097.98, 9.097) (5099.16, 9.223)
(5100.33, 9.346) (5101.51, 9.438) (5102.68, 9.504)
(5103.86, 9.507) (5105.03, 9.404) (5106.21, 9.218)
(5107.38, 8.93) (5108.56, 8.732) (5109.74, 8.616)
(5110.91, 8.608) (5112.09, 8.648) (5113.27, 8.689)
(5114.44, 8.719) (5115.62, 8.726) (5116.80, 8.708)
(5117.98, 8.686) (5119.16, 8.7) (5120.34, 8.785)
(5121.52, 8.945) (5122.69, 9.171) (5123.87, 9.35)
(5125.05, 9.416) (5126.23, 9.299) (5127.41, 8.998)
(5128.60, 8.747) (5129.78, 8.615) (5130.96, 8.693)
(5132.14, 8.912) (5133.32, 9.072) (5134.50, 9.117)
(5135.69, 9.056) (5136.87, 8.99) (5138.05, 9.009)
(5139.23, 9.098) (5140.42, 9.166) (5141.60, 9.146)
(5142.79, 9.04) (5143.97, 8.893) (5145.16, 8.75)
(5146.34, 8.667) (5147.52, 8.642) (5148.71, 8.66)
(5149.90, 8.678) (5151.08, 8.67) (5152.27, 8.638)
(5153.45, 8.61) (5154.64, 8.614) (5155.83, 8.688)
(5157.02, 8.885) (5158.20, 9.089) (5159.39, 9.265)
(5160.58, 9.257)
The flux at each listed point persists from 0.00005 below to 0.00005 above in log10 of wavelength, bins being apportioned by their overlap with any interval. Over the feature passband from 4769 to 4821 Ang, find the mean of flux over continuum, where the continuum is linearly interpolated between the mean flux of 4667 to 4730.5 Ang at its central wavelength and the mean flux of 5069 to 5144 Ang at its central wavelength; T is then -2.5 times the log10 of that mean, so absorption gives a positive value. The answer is 0.08 mag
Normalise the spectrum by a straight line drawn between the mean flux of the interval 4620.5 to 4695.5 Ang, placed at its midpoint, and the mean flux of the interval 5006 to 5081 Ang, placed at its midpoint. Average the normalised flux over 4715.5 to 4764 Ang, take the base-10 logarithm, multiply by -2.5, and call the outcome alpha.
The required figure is 0.41 mag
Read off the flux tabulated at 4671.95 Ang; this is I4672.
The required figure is 12.02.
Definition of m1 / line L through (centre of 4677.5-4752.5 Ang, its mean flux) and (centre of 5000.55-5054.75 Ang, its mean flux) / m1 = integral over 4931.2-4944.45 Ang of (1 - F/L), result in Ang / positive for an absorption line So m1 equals 9.4 Ang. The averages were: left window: 10.8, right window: 41.3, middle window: 9.52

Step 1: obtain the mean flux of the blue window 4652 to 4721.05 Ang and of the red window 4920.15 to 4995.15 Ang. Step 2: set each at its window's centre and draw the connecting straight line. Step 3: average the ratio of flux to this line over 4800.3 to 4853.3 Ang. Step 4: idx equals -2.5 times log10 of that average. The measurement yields 0.40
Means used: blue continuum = 10.9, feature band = 9.77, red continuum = 17.2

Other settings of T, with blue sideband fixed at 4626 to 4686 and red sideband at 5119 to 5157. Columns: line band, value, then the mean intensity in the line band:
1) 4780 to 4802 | 0.05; 9.94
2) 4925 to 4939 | 0.03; 9.57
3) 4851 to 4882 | 0.08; 9.42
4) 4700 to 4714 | 0.03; 10.5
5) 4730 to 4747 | -0.01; 10.8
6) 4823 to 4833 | 0.10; 9.4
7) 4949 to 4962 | 0.05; 9.31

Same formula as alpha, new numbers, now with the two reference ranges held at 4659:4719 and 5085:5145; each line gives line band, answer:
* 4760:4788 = 0.05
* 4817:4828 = 0.13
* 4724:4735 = -0.02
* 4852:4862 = 0.08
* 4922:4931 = 0.02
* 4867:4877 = 0.10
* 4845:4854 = -0.03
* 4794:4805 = 0.05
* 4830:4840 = 0.01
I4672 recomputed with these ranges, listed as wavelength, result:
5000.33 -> 9.322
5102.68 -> 9.504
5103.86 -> 9.507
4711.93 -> 11.32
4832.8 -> 10.06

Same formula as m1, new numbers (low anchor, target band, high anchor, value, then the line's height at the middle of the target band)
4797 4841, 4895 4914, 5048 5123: -1.1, 9.53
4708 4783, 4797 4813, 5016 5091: 5.4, 14.7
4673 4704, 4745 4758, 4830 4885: 0.1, 10.6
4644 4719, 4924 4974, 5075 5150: 0.7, 9.73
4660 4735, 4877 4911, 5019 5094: -0.7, 22.6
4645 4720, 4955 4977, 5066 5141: 0.3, 9.67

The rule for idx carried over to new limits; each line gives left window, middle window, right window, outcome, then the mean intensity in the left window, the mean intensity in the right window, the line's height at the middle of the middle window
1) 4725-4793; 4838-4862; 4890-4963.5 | 0.202 mag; 10.4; 13.1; 11.9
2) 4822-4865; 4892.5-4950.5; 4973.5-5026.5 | 0.290 mag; 9.79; 20.5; 15.1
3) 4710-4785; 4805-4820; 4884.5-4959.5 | 0.276 mag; 10.5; 15.6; 12.4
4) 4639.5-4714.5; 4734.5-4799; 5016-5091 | 0.480 mag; 10.9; 32.3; 16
